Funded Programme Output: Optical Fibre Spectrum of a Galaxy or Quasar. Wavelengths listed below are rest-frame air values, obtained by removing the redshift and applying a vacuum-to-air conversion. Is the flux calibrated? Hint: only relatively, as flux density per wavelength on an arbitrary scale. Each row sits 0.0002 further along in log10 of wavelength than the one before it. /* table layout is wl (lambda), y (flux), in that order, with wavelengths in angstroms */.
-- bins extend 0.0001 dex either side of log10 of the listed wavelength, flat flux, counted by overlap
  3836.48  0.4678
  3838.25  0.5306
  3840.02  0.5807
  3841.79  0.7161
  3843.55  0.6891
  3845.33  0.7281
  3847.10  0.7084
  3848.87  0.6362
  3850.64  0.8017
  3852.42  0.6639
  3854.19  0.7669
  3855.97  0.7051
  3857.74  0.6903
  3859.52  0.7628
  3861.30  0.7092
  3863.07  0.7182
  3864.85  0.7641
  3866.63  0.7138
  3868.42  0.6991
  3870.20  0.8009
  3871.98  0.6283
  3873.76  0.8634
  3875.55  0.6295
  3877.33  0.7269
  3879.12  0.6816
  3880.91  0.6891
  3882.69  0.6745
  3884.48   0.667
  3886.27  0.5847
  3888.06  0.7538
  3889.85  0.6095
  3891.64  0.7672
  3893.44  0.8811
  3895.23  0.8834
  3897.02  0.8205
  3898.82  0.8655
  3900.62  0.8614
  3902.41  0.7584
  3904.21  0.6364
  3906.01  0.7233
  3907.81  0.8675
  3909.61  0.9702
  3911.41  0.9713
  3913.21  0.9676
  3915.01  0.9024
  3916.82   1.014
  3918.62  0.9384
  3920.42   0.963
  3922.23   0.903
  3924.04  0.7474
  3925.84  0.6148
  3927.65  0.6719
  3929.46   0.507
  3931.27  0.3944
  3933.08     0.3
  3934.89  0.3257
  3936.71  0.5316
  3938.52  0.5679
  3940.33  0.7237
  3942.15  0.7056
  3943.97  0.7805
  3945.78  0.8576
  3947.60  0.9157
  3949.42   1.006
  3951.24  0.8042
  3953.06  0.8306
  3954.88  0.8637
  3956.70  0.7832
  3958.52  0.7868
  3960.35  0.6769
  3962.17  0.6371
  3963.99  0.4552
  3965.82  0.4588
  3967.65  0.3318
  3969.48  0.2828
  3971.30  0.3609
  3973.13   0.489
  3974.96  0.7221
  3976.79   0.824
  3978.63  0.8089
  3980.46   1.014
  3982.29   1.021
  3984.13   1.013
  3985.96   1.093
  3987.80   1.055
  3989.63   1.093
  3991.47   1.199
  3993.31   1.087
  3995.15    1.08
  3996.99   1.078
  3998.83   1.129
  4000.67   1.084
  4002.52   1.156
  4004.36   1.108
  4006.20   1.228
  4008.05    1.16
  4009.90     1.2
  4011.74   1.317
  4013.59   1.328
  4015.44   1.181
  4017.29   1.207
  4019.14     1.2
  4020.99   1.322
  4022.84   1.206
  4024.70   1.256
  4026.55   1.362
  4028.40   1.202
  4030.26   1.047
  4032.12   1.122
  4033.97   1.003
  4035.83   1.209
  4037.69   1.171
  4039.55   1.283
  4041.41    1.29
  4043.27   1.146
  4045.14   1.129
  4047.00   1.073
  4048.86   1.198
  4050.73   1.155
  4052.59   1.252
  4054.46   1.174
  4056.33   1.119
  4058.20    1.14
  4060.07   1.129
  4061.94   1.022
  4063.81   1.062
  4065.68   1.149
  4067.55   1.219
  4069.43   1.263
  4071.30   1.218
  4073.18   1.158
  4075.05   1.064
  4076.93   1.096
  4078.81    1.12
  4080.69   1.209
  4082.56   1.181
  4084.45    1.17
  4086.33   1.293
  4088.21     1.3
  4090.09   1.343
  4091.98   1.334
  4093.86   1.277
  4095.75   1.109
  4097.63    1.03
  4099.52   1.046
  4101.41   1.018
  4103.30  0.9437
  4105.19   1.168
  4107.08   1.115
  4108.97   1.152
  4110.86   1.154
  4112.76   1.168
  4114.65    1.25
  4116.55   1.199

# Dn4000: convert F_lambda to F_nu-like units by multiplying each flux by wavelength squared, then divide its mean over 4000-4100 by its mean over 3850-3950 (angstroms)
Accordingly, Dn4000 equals 1.72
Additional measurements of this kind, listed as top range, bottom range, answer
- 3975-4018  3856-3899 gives 1.60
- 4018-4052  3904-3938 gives 1.72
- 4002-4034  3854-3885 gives 1.82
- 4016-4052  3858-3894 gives 1.80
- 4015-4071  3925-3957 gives 1.83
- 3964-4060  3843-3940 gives 1.54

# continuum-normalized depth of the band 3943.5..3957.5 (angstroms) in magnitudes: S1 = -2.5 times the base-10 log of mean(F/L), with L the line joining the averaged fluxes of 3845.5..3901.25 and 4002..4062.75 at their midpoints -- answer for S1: 0.11 mag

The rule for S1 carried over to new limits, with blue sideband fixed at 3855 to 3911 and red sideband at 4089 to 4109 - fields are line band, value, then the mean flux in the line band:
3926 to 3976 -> 0.37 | 0.622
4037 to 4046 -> -0.16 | 1.2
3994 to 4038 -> -0.19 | 1.18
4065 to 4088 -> -0.08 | 1.18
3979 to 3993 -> -0.14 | 1.06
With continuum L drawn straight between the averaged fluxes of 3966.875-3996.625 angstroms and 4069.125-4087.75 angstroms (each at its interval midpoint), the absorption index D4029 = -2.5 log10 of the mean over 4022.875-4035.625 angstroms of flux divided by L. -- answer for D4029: -0.160 mag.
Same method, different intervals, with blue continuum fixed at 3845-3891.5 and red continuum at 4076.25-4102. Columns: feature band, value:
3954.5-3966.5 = 0.34 mag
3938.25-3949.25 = 0.11 mag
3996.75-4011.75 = -0.16 mag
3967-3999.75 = 0.10 mag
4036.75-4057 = -0.09 mag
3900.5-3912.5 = -0.05 mag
